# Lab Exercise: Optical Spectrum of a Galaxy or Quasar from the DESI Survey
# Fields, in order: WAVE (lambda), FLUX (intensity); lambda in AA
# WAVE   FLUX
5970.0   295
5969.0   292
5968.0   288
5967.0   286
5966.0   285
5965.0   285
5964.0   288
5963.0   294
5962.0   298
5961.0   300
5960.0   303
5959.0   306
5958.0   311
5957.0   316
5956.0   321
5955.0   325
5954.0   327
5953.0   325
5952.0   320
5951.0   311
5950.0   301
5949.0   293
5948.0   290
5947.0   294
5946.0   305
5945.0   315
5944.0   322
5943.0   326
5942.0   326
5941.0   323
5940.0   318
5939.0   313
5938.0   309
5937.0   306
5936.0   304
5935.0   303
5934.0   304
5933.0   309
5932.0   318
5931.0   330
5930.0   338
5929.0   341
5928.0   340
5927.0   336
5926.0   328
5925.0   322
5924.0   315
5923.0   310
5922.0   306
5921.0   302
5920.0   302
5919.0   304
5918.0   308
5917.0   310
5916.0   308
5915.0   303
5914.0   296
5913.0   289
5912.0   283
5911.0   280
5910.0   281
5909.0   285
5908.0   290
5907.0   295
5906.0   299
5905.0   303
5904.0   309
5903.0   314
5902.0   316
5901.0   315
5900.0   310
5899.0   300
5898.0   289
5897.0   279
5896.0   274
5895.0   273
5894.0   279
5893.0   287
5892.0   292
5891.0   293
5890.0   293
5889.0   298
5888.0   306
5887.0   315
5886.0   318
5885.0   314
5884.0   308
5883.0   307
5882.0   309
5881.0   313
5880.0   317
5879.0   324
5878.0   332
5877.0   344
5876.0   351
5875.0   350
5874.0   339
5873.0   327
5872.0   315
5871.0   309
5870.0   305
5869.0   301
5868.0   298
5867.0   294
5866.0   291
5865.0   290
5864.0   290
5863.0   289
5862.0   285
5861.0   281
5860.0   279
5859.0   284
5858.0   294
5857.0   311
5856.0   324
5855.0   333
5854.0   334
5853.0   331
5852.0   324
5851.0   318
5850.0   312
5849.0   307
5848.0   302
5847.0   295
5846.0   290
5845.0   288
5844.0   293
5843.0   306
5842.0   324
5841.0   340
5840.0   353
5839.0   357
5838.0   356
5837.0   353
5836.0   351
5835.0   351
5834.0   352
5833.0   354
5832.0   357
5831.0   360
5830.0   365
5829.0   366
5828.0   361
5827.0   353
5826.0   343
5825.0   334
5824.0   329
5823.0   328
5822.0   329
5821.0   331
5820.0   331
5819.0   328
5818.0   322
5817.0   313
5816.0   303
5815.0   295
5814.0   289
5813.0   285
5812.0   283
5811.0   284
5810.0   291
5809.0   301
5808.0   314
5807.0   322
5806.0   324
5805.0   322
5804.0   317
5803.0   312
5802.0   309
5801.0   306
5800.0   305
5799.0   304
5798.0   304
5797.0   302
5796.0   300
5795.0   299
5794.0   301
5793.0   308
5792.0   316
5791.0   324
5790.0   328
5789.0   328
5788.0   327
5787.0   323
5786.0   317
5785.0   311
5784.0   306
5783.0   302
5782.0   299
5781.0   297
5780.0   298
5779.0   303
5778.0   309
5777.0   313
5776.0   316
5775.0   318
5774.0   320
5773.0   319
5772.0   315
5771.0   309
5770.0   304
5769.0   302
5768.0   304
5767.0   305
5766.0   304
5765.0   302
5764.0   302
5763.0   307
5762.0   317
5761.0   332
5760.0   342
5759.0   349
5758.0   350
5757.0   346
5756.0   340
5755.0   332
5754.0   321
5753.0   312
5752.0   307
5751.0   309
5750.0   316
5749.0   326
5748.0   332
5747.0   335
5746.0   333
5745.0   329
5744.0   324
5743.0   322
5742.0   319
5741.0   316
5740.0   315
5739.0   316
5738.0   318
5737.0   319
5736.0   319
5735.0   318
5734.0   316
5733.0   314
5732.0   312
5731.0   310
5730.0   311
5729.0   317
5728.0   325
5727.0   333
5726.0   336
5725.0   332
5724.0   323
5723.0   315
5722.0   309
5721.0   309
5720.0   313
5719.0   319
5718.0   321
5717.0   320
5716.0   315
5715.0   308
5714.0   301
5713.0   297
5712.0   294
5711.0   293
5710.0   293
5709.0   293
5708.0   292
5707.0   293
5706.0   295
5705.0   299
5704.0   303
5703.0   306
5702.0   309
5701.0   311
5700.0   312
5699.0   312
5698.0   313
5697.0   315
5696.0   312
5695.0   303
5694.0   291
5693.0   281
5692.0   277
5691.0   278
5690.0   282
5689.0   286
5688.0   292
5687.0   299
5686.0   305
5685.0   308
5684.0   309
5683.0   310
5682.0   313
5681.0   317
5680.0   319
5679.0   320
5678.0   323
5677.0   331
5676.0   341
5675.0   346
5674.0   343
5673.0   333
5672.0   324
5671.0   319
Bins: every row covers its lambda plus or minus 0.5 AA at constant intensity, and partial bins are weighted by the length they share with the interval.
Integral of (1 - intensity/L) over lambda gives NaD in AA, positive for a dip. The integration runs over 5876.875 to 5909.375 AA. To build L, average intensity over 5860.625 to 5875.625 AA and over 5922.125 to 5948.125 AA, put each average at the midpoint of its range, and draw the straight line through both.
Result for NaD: 0.7 AA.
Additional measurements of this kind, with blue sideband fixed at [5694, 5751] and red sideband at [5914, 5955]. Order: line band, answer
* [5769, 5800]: 0.3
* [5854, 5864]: 0.5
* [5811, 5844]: -2.0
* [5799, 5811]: 0.1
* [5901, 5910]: 0.4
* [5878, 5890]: 0.1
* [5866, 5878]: -0.3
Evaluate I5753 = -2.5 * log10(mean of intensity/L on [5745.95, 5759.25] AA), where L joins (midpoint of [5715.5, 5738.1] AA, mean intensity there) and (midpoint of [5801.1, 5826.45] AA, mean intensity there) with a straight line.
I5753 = -0.04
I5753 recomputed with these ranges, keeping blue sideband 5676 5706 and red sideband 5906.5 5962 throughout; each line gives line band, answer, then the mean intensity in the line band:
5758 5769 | -0.04 mag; 317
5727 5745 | -0.04 mag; 318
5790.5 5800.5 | 0.00 mag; 306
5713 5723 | -0.02 mag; 312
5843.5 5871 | 0.02 mag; 302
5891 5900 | 0.08 mag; 286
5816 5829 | -0.09 mag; 334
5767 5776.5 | -0.02 mag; 312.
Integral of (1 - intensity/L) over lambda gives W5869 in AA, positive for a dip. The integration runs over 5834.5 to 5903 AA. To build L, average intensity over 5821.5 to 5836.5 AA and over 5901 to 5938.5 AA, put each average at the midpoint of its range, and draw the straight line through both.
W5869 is 4.2 AA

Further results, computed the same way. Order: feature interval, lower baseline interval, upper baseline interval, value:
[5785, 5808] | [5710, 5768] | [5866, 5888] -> 0.3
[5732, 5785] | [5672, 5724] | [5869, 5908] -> -1.6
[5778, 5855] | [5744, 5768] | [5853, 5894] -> -1.0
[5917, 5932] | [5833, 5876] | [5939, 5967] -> -0.5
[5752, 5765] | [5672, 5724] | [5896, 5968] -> -0.8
